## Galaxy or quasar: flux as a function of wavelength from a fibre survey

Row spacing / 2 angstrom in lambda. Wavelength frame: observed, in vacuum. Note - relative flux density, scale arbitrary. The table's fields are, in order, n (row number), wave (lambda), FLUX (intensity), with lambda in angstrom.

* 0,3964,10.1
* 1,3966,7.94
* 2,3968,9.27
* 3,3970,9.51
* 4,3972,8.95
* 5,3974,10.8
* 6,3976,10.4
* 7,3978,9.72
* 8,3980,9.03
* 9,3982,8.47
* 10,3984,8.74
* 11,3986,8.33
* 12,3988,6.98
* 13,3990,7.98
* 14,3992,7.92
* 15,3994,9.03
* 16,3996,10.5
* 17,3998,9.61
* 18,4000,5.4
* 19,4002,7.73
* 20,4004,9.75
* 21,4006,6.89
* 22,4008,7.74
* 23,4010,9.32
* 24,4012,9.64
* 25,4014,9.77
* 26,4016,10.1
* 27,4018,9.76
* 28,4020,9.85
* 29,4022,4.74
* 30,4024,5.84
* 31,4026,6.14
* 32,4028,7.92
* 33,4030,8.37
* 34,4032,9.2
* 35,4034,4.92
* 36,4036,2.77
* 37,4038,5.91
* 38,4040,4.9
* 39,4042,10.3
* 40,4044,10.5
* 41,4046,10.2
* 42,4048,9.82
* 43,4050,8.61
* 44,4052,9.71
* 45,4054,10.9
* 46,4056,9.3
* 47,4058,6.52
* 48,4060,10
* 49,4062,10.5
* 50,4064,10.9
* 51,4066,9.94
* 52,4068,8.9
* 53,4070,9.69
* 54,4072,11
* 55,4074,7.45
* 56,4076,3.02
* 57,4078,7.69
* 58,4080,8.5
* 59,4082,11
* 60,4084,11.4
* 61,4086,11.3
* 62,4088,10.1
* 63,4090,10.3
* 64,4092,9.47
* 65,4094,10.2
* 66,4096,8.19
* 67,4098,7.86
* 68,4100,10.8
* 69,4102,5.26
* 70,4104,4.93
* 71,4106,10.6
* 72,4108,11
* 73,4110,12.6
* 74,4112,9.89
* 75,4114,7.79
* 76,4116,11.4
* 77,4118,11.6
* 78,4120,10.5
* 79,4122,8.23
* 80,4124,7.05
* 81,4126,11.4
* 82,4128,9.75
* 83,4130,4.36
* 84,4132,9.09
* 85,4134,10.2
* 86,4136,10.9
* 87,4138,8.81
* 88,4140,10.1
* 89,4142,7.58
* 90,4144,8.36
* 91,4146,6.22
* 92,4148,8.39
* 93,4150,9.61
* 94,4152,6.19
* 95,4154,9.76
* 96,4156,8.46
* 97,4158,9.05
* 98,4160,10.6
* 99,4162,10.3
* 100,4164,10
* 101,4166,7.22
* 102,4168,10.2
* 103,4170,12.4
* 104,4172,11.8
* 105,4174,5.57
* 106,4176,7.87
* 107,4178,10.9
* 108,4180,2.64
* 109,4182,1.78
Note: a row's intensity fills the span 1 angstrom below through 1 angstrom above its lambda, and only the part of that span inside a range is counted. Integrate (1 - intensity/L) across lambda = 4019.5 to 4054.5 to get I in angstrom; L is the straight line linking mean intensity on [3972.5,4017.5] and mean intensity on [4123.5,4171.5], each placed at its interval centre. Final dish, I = 4.5 angstrom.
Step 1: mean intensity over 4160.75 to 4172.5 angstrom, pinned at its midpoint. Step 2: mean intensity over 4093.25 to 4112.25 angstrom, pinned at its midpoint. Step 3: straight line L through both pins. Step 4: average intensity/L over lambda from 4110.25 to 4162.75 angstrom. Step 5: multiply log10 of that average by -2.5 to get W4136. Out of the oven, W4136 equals 0.068 mag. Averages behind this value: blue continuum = 9.09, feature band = 9.11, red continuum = 10.3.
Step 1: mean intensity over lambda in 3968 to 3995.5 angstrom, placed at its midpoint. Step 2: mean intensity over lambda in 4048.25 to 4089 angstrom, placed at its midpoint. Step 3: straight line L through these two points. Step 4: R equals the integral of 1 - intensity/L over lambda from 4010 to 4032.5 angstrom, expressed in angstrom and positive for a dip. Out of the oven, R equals 2.0 angstrom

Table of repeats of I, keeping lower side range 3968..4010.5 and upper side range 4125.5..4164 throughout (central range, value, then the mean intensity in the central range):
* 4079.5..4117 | -3.32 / 9.62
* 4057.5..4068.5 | -1.02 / 9.62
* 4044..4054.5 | -1.29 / 9.86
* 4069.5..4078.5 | 1.17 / 7.67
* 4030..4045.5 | 2.90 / 7.13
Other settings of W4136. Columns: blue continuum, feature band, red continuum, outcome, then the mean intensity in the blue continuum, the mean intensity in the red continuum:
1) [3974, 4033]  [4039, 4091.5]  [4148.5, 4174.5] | -0.06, 8.48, 9.37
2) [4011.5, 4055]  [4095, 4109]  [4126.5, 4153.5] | 0.00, 8.16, 8.51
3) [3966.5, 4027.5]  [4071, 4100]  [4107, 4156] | -0.02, 8.59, 9.18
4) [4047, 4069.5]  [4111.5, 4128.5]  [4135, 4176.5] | -0.06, 9.56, 9.03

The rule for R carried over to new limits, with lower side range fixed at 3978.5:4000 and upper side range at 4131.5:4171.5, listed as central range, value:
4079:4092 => -2.08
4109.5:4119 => -1.58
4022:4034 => 2.27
